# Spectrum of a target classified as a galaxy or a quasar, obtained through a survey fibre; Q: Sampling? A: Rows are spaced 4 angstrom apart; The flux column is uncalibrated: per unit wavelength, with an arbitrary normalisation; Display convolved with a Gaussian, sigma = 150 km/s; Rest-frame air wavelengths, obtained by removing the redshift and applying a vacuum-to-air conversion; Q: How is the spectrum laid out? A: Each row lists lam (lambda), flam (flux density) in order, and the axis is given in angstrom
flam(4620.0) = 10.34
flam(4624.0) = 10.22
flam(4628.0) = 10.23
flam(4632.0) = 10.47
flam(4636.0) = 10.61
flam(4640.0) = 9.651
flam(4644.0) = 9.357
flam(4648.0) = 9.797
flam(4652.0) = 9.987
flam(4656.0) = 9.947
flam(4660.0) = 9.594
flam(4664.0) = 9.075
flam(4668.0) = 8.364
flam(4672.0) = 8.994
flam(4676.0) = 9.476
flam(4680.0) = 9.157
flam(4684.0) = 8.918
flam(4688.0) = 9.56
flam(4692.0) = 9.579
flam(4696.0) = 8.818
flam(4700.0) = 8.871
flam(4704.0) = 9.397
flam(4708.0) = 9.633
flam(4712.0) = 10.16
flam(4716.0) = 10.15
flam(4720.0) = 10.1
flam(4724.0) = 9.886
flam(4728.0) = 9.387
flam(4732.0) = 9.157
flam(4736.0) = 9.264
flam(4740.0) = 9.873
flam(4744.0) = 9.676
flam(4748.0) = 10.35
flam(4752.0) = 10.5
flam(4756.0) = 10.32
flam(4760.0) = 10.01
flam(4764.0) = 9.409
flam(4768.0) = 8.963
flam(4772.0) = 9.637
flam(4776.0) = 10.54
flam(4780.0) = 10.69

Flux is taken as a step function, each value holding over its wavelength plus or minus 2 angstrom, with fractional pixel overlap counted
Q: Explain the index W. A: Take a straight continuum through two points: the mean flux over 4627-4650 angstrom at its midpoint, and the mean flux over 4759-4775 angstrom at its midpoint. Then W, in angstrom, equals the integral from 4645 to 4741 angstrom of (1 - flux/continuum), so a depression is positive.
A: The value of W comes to 3.4 angstrom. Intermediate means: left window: 10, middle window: 9.46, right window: 9.54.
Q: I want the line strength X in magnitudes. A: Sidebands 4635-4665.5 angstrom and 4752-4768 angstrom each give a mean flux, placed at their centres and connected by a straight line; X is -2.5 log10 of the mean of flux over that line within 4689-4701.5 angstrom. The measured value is 0.08 mag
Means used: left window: 9.74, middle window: 9.14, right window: 9.87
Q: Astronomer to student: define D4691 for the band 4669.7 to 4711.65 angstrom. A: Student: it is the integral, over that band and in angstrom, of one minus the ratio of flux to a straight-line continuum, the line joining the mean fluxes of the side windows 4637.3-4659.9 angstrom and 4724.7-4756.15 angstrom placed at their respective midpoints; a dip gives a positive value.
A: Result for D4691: 2.2 angstrom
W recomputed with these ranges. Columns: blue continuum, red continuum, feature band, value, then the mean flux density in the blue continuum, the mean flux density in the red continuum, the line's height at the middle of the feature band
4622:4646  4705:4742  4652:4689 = 2.5 angstrom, 10.1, 9.73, 9.94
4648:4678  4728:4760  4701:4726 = -0.4 angstrom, 9.38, 9.85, 9.68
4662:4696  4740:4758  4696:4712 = 0.3 angstrom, 9.12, 10.2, 9.5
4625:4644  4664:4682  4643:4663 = -0.3 angstrom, 10.1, 9.01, 9.6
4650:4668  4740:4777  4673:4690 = 0.6 angstrom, 9.51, 9.91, 9.6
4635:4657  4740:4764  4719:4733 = 0.5 angstrom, 9.86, 10.1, 10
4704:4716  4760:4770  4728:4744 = 0.3 angstrom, 9.86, 9.35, 9.62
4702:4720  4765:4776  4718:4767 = -0.6 angstrom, 9.86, 9.54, 9.69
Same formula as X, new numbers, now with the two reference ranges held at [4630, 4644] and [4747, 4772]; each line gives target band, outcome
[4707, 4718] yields 0.00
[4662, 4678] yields 0.12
